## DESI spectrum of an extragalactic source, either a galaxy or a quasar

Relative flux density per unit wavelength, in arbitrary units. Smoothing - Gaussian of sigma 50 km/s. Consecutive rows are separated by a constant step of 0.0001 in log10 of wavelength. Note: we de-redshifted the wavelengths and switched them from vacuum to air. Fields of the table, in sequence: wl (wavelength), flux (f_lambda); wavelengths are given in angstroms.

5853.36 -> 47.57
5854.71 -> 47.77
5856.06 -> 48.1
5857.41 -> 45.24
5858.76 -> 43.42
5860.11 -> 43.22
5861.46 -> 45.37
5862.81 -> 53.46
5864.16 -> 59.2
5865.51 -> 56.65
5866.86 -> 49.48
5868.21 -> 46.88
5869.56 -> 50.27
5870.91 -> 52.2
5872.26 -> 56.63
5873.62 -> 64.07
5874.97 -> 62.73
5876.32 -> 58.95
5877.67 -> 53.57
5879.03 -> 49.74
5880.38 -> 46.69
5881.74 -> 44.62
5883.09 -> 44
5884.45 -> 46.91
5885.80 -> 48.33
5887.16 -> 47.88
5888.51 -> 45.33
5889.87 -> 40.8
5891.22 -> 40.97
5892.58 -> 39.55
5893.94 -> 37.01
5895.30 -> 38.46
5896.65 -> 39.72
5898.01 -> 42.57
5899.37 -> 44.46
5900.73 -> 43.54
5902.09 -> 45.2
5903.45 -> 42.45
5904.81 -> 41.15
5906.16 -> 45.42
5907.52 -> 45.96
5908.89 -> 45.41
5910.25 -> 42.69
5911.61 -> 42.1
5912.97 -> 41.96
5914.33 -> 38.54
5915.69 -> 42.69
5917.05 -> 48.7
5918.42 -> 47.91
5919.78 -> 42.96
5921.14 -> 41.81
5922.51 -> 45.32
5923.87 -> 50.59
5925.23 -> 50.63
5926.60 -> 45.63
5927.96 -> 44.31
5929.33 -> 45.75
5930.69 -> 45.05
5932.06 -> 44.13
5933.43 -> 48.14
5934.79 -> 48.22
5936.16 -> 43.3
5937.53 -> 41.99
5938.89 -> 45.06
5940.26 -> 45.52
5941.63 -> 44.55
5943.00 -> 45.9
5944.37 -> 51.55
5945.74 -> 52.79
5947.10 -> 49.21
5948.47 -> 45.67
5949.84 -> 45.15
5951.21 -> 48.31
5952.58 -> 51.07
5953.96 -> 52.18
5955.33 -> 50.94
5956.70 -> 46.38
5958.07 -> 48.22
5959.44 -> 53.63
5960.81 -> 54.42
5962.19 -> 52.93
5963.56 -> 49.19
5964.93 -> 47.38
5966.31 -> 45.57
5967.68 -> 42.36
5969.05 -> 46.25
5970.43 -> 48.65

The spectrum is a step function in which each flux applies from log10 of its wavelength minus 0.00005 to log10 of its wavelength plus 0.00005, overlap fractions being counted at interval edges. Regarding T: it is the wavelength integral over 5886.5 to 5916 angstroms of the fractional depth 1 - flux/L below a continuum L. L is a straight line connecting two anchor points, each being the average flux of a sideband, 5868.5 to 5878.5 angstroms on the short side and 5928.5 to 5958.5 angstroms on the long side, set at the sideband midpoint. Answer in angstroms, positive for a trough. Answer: 5.76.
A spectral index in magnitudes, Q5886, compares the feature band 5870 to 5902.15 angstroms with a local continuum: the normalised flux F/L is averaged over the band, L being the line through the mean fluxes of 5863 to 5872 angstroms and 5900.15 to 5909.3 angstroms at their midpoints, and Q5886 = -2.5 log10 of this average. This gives 0.03 mag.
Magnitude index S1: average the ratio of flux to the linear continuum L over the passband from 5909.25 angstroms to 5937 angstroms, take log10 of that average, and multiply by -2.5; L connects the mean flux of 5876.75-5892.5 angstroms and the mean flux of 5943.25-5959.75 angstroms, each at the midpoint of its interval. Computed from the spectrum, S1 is 0.07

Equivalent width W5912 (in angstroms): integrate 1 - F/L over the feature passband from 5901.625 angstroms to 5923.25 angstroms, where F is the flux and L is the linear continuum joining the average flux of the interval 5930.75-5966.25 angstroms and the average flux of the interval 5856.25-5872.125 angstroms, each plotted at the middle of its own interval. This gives 2.2 angstroms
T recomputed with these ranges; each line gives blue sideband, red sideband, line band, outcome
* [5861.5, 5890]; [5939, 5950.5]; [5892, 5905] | 2.2 angstroms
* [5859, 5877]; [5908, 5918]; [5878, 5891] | 1.0 angstroms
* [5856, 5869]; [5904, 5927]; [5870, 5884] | -1.5 angstroms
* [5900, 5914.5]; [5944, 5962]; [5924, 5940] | 0.4 angstroms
